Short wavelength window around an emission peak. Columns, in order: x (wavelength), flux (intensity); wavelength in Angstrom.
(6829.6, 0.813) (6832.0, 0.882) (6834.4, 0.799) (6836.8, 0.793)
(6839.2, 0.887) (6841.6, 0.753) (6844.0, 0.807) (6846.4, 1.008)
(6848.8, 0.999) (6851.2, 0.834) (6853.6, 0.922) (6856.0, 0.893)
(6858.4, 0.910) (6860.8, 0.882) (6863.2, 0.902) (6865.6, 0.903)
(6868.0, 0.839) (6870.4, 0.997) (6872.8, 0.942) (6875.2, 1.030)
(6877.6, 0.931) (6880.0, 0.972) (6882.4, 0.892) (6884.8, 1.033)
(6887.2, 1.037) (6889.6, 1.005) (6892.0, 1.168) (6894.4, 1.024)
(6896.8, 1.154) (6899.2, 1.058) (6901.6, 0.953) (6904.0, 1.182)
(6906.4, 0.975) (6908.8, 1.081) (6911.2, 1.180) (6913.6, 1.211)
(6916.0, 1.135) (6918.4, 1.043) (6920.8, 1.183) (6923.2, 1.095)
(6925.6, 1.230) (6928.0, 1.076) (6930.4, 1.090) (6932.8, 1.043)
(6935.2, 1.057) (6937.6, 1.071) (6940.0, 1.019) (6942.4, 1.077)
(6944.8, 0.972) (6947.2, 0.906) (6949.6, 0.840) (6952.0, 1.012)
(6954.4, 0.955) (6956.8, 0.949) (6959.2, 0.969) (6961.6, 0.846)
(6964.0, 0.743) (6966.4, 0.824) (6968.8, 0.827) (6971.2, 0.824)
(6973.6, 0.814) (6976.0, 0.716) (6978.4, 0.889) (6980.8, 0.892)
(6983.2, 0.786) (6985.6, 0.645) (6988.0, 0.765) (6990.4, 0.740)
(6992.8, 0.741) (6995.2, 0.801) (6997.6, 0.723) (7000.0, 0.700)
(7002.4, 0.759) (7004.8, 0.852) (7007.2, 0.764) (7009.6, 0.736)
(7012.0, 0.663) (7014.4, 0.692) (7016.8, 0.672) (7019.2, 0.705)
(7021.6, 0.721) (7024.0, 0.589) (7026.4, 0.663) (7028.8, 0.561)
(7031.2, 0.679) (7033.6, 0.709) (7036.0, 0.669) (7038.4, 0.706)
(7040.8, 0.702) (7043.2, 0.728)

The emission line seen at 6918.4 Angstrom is C III] 1909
